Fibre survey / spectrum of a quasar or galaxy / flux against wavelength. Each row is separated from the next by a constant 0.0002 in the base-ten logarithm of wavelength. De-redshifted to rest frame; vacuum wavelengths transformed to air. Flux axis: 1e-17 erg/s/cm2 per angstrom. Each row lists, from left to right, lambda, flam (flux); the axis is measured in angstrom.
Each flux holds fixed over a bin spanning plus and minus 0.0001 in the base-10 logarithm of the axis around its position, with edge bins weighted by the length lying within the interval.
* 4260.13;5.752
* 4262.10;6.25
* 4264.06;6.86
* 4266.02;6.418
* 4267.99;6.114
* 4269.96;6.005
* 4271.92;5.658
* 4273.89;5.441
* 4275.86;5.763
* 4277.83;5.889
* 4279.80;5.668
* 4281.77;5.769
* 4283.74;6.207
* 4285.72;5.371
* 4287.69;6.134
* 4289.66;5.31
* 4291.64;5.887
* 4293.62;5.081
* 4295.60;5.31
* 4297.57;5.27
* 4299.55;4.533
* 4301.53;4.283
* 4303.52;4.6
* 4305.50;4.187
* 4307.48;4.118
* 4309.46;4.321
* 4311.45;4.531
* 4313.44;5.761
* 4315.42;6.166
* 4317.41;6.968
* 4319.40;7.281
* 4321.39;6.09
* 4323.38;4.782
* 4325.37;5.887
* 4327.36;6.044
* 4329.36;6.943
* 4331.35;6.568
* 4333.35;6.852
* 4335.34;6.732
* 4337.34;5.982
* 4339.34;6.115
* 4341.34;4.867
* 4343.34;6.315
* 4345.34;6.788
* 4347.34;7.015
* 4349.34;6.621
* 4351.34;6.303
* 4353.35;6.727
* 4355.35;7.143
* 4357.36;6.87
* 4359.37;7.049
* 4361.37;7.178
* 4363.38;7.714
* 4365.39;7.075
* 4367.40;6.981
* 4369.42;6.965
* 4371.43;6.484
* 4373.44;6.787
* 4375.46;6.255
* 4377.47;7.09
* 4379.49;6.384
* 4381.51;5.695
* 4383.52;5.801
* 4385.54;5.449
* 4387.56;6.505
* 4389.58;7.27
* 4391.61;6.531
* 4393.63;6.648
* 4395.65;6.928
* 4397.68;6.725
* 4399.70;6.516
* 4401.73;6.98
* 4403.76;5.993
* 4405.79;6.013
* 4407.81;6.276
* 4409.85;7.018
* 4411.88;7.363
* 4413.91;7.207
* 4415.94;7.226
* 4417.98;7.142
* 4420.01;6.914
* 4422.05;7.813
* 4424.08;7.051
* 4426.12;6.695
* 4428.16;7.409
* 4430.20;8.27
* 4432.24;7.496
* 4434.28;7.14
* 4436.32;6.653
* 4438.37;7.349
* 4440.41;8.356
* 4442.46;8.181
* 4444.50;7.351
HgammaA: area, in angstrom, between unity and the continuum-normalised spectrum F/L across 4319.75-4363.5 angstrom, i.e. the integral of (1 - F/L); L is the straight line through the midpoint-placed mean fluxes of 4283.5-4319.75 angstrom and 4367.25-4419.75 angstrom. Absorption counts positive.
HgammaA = -4.5 angstrom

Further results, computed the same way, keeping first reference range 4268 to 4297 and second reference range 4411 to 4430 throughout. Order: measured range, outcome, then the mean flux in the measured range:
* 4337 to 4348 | 0.3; 6.17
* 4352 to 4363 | -0.8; 7.01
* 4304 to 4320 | 1.8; 5.35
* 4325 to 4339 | -0.4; 6.44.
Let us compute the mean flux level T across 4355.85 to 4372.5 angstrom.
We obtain 7.04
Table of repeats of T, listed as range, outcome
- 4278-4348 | 5.7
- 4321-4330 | 5.9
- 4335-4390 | 6.57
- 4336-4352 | 6.26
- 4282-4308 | 5.14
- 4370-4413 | 6.52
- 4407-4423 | 7.12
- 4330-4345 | 6.25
